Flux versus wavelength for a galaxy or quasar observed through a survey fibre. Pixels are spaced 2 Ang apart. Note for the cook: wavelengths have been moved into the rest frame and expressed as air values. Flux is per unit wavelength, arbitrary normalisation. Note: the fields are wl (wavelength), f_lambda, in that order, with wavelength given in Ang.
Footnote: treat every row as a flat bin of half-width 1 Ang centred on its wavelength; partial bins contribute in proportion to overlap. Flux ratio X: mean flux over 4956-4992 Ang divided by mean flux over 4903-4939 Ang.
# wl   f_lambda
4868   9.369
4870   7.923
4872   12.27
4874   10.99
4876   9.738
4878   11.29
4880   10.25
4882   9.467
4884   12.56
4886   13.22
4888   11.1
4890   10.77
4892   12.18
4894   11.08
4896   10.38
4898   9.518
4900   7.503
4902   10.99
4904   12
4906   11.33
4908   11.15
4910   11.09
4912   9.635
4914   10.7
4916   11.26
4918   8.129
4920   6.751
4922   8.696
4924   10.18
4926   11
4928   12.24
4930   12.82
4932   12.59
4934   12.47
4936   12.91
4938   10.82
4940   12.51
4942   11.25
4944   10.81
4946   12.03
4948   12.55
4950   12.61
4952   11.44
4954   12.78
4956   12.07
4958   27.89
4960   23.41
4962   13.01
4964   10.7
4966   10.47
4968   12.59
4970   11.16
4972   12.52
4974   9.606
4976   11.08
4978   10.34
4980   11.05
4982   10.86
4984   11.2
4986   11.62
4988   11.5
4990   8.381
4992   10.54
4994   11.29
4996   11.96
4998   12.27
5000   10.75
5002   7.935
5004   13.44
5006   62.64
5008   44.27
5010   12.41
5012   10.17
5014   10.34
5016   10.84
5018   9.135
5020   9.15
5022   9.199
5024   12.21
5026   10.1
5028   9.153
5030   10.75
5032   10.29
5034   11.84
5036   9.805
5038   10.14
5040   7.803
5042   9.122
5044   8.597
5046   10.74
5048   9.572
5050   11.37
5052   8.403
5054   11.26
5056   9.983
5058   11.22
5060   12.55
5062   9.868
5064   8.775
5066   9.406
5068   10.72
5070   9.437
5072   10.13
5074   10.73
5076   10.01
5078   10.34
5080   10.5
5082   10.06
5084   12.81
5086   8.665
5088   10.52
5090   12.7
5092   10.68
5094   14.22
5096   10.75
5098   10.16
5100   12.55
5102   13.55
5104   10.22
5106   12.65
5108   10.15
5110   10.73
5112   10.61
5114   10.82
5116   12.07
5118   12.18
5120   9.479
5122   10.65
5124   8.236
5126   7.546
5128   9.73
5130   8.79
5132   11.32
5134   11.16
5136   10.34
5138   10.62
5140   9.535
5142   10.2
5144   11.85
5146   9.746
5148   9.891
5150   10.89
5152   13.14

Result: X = 1.2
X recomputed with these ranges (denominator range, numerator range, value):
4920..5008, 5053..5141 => 0.79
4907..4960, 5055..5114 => 0.90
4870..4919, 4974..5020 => 1.35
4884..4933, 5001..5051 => 1.27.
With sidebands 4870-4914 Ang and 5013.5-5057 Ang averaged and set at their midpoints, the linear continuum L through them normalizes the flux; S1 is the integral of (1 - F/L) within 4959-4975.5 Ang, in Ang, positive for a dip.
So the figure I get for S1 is -4.0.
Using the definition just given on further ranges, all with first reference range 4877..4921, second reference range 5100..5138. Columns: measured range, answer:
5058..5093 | 0.4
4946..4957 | -1.8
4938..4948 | -1.0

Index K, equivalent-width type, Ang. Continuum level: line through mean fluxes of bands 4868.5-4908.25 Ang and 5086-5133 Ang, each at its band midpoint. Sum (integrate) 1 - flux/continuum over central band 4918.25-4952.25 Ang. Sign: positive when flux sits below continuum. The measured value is -1.7 Ang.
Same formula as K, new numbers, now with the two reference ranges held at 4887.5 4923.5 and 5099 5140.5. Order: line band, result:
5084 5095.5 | -0.96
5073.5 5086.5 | 0.06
